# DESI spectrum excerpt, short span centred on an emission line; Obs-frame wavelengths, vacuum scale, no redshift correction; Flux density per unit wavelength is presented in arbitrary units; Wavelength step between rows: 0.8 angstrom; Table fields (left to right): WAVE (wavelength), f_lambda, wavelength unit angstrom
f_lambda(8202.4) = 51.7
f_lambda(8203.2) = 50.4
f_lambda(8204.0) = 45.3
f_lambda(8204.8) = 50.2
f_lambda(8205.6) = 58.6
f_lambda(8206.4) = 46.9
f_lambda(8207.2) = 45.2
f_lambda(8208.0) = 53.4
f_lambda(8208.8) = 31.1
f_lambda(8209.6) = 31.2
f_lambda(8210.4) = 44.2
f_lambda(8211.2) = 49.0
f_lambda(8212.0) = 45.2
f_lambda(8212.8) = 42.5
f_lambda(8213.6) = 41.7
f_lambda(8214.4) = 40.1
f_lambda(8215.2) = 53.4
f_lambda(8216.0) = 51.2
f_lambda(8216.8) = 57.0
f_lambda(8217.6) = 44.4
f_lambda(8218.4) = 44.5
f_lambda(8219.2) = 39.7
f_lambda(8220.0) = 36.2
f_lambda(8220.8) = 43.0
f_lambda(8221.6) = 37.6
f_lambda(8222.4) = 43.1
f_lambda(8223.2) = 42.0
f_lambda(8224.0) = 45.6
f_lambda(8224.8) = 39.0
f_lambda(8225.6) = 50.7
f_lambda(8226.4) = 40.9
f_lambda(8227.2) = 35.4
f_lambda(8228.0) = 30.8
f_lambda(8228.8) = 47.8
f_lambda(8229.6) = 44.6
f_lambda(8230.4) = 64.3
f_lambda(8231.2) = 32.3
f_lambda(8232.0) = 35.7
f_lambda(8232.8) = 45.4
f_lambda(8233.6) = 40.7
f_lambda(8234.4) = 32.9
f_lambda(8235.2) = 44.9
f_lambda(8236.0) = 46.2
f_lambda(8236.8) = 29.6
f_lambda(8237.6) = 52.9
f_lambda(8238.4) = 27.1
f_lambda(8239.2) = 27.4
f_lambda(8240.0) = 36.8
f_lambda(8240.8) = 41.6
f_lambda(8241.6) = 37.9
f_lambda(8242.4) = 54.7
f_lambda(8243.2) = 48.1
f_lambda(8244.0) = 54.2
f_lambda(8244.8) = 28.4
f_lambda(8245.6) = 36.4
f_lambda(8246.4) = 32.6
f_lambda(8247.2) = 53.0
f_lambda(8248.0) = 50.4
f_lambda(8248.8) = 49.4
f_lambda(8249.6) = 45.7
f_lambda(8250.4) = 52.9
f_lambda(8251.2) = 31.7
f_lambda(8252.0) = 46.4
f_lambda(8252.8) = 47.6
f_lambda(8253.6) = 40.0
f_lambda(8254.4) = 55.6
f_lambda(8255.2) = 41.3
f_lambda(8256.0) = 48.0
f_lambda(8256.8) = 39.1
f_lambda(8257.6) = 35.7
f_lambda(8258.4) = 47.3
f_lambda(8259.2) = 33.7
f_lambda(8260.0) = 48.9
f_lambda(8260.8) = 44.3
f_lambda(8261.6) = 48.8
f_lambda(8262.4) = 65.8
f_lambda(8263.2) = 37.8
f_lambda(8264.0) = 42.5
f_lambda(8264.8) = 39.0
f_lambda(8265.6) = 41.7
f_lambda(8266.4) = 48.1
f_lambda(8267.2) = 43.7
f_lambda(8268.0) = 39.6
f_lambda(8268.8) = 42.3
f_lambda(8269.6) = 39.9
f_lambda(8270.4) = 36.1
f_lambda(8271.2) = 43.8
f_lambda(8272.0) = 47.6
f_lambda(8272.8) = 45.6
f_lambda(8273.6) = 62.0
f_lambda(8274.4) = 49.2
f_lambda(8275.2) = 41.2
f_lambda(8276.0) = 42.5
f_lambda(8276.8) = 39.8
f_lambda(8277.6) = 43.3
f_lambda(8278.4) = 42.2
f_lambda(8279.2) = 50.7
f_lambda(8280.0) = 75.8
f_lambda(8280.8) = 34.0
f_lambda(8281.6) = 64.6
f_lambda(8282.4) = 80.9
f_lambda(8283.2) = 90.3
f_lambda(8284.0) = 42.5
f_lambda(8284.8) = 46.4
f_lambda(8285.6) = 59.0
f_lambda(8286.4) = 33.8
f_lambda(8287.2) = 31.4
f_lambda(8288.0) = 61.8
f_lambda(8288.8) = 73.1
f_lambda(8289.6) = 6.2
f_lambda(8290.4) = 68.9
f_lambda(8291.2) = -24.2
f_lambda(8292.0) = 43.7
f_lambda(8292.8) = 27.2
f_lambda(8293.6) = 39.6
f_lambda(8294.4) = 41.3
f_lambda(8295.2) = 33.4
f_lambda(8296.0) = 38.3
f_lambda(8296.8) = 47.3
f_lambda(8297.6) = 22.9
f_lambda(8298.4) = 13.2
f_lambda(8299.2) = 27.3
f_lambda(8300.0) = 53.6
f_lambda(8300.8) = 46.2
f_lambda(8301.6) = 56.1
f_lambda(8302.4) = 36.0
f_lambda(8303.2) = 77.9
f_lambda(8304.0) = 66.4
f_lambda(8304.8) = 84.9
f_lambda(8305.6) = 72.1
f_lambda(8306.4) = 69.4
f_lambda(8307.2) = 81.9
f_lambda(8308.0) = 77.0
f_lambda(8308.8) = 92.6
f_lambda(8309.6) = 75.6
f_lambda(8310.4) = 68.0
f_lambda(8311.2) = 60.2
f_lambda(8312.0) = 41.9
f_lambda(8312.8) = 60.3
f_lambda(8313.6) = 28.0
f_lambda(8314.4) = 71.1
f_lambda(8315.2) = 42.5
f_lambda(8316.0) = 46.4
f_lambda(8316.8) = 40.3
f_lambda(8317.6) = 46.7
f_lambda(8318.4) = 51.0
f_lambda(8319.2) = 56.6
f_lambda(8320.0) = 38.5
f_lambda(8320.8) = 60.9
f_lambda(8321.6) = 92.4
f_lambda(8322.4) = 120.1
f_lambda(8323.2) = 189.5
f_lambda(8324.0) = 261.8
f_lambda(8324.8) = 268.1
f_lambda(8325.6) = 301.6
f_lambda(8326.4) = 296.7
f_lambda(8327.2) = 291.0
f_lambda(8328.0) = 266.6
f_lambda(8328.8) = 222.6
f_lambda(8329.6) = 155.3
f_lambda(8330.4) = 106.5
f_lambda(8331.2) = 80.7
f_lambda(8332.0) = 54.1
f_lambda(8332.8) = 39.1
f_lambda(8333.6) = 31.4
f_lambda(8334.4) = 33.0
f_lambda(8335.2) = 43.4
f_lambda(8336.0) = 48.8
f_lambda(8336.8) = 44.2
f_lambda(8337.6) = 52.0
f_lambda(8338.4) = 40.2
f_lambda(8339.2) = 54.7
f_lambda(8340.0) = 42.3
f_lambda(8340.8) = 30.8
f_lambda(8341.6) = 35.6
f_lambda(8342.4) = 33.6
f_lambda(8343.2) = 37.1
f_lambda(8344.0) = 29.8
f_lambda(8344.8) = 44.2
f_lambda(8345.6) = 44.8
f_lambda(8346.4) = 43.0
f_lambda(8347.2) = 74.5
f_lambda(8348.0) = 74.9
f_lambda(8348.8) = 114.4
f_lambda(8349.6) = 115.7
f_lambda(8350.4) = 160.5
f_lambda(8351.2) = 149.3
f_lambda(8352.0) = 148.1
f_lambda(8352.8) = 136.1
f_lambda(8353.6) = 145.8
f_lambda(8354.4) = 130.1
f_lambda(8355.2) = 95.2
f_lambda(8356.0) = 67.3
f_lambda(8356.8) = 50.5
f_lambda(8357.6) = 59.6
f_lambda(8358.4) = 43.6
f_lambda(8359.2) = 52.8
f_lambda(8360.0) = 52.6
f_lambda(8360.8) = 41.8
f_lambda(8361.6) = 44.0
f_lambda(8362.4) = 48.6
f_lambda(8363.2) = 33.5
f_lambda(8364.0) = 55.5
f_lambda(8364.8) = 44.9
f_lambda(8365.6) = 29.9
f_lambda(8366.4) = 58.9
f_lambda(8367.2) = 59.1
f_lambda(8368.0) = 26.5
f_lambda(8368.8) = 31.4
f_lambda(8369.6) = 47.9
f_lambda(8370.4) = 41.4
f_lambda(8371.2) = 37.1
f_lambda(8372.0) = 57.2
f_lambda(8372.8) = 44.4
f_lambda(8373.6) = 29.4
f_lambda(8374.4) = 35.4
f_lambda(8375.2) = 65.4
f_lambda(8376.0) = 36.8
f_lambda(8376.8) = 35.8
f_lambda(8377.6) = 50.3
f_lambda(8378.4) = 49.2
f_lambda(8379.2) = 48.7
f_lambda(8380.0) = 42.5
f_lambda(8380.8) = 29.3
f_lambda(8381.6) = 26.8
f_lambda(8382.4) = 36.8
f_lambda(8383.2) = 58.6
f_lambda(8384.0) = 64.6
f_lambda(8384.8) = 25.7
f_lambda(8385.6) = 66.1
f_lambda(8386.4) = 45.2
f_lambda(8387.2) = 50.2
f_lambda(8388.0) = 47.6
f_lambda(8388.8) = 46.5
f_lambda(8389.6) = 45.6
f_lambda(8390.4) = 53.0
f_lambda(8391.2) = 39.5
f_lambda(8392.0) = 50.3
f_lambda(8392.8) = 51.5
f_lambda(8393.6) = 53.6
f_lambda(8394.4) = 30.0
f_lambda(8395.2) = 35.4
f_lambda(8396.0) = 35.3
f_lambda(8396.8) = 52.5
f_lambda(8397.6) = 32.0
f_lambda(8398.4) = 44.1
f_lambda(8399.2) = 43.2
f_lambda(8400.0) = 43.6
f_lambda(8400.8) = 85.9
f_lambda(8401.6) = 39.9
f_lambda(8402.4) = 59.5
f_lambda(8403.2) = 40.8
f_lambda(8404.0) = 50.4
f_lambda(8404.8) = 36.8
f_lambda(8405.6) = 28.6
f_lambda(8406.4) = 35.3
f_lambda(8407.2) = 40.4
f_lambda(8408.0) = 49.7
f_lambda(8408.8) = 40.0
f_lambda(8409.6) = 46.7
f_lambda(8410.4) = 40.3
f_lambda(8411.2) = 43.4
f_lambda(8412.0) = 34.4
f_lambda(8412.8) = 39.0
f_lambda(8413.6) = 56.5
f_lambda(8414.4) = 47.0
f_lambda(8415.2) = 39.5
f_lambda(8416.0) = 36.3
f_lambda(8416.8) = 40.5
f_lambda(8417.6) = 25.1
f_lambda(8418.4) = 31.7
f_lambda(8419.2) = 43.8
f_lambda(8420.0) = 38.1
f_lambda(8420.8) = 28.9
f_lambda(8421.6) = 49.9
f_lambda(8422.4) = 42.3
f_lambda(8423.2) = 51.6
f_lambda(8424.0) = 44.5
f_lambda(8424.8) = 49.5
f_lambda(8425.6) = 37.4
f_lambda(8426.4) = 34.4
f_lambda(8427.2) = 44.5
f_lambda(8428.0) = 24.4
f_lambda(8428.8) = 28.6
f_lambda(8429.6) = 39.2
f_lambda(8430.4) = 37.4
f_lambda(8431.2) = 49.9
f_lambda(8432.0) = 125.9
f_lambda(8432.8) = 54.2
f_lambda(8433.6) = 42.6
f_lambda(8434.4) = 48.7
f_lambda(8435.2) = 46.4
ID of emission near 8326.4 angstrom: Halpha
